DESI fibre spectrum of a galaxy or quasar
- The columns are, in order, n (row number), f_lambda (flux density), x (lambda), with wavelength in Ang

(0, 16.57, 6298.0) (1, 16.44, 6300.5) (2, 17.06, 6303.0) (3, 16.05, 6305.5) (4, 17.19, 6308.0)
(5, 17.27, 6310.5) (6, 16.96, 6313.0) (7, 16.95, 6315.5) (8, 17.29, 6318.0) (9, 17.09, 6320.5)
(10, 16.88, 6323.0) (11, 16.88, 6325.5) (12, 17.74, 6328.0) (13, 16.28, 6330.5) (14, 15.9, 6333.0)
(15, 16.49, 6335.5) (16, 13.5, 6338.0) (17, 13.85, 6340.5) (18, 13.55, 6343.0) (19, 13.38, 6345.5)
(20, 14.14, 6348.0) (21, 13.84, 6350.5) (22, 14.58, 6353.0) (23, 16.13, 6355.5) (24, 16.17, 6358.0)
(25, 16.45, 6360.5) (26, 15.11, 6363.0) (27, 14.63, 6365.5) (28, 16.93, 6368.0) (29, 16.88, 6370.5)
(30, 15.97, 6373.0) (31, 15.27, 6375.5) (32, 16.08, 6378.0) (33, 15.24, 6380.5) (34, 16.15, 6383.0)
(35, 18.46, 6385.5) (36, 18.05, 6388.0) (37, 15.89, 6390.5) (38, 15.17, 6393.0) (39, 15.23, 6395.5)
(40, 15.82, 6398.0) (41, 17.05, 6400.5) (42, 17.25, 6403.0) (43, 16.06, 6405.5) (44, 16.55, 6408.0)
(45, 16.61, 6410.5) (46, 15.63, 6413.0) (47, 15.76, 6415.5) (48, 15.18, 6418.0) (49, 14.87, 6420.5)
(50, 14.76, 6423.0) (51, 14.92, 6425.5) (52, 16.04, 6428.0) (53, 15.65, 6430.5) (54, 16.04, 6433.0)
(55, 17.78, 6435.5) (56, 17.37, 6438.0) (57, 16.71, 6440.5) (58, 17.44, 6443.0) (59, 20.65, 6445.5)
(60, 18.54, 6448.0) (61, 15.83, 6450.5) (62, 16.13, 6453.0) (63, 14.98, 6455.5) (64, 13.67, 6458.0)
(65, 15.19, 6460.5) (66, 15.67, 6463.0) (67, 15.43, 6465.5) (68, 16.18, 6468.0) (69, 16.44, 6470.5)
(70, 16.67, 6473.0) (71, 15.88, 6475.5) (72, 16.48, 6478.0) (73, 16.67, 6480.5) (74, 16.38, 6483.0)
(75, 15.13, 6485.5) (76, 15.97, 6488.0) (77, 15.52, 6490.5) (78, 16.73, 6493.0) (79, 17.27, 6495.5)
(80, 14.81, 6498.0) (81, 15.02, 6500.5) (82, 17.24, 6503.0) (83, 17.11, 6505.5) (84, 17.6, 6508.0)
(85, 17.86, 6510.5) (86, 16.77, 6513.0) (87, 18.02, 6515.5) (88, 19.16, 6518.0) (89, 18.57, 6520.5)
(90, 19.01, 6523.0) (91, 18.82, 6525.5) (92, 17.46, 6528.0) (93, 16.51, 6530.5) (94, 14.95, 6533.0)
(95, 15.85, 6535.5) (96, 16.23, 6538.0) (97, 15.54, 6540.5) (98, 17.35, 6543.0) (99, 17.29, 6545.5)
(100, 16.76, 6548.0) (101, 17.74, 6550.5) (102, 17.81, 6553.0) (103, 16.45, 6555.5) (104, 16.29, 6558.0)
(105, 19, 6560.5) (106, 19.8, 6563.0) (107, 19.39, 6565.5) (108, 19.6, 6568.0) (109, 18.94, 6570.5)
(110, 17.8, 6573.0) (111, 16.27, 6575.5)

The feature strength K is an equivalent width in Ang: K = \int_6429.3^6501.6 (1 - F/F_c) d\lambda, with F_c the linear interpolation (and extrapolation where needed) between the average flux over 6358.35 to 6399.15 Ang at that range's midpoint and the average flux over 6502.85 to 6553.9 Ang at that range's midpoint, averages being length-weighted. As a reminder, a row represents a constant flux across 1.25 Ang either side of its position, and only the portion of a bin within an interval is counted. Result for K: 2.2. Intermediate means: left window 16.1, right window 17.3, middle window 16.3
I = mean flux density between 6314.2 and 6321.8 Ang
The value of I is 17.1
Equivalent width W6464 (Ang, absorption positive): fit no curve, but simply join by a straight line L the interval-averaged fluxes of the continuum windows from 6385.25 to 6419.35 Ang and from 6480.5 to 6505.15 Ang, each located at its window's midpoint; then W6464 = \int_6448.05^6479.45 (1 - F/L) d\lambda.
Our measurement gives 0.61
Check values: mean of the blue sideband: 16.3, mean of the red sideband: 16.1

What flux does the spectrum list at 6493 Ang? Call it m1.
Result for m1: 16.73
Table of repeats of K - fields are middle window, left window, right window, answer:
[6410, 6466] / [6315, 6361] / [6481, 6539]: 0.7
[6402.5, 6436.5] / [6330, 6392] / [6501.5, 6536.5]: 0.8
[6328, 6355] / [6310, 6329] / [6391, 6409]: 3.4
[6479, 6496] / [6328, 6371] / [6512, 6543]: 0.6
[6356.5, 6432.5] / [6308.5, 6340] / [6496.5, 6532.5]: 3.9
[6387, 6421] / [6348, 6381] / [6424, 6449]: 0.6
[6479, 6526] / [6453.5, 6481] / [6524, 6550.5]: -2.2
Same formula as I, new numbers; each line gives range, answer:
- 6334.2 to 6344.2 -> 14.4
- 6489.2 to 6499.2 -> 16.1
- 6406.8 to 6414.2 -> 16.3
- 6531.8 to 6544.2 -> 16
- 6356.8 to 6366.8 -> 15.6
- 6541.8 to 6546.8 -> 17.3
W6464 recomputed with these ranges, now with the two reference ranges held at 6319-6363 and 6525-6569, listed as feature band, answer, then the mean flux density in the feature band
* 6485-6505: 0.99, 16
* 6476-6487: 0.40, 16.1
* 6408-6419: 0.16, 15.9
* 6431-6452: -1.38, 17.5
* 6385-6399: -0.36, 16.3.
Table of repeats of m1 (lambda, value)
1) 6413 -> 15.63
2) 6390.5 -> 15.89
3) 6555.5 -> 16.45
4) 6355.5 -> 16.13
